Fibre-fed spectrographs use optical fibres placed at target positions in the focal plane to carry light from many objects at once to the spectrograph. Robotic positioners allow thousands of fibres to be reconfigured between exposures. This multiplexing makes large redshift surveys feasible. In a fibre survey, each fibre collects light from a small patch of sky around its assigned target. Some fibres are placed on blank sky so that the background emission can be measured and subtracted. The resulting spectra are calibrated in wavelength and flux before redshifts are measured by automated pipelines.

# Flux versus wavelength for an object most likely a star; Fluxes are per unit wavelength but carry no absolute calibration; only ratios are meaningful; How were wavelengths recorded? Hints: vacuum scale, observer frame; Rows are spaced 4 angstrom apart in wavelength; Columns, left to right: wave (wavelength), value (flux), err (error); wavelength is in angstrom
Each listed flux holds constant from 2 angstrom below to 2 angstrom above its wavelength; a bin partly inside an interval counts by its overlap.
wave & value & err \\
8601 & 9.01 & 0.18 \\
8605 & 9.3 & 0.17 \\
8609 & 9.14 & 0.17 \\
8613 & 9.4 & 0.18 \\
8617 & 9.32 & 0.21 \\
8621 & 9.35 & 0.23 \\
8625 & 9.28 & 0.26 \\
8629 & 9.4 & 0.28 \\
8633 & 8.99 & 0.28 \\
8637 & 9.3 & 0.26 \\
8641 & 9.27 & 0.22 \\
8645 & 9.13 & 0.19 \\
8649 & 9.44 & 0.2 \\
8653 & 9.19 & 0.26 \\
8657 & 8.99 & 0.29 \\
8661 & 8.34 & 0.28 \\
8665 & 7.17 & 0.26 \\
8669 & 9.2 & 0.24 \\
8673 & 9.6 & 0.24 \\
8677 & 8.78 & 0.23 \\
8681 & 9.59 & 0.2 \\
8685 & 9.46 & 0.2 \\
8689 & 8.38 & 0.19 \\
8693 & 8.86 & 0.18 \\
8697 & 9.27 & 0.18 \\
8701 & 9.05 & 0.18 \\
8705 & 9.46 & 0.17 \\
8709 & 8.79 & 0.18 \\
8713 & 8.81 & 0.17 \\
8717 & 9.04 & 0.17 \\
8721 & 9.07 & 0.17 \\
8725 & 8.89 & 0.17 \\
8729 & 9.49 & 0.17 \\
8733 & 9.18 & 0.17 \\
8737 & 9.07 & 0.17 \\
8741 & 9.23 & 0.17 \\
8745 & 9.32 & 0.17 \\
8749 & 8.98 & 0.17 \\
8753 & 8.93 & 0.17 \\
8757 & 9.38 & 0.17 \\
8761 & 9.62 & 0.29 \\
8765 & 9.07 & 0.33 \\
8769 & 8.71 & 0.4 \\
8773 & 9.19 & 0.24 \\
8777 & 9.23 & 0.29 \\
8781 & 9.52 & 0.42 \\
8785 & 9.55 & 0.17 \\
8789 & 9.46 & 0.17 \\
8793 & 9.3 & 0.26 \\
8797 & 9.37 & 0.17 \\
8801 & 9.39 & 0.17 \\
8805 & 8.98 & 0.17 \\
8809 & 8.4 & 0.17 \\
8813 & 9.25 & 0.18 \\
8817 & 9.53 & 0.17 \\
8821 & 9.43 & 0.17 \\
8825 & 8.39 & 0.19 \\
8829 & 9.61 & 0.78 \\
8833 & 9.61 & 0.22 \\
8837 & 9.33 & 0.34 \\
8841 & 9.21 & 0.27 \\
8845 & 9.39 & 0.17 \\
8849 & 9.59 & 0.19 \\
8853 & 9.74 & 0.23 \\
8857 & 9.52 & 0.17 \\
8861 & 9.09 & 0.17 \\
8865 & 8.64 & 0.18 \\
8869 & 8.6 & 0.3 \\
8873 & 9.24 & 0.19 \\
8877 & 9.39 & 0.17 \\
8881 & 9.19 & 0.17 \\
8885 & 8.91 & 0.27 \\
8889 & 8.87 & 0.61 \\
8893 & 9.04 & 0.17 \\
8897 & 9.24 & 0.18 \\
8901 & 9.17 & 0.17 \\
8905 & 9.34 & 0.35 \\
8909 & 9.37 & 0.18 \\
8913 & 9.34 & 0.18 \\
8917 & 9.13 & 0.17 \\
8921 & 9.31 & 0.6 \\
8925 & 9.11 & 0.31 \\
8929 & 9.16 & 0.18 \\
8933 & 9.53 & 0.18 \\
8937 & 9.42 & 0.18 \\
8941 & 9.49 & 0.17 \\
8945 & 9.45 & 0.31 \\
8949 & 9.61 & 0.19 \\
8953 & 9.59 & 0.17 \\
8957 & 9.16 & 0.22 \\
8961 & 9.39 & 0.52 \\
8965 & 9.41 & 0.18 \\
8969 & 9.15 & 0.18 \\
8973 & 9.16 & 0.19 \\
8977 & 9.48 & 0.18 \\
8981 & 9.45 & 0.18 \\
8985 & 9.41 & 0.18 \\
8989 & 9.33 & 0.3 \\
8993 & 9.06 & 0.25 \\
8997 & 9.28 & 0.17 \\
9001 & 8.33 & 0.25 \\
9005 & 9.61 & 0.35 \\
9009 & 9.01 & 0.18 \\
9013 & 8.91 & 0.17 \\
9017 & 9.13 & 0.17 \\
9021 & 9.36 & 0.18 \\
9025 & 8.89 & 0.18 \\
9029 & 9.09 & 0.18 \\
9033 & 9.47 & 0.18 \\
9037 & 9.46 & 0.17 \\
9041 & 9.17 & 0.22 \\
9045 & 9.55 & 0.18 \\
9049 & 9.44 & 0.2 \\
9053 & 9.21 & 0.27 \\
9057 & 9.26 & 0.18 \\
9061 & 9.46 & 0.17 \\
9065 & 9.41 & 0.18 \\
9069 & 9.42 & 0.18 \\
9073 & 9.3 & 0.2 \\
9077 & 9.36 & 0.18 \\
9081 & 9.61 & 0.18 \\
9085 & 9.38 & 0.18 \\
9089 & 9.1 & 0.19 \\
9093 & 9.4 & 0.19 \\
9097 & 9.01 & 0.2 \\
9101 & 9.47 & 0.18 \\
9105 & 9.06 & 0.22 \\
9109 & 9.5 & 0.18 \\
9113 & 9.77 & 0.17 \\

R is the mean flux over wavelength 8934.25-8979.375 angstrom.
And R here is 9.39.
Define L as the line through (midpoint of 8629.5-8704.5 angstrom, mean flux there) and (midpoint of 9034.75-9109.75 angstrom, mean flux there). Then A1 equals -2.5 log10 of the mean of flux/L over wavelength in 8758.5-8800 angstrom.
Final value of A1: -0.023 mag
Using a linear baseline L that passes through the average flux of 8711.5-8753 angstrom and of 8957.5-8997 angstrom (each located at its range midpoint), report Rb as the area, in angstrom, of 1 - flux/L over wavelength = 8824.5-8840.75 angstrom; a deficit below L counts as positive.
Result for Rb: -0.2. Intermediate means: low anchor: 9.1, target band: 9.31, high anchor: 9.31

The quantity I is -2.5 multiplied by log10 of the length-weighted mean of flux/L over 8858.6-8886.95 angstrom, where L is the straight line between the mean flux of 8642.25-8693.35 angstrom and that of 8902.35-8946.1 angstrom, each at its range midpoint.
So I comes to 0.03 mag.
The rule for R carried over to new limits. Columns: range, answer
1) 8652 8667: 8.37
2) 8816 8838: 9.31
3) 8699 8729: 9.05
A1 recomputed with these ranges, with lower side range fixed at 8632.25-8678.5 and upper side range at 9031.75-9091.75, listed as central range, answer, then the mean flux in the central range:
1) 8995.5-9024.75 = 0.03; 9.07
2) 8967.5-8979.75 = 0.00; 9.28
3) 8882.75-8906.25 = 0.01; 9.09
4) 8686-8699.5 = 0.01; 8.89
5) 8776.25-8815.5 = -0.02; 9.25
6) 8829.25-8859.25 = -0.04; 9.49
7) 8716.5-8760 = -0.01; 9.16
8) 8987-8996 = 0.01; 9.2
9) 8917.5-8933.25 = 0.00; 9.24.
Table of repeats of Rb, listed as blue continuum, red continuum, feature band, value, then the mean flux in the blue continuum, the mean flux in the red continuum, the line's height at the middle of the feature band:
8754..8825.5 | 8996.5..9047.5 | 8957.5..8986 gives -0.5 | 9.22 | 9.17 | 9.18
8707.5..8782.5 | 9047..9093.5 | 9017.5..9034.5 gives 0.3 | 9.13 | 9.36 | 9.33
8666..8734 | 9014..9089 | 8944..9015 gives 0.1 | 9.08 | 9.32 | 9.27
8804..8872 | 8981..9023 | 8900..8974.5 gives -1.3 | 9.2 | 9.16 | 9.17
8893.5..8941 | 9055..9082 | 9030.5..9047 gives -0.1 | 9.28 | 9.4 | 9.37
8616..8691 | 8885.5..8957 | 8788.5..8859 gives -0.7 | 9.06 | 9.29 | 9.21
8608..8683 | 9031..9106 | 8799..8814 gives 0.3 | 9.1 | 9.35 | 9.19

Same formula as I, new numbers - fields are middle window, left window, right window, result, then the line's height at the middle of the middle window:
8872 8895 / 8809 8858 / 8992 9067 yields 0.02 mag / 9.31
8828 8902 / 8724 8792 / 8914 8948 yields 0.01 mag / 9.29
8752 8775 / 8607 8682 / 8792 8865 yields 0.01 mag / 9.21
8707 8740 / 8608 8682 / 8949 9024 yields 0.01 mag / 9.13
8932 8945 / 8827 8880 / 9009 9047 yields -0.02 mag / 9.26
